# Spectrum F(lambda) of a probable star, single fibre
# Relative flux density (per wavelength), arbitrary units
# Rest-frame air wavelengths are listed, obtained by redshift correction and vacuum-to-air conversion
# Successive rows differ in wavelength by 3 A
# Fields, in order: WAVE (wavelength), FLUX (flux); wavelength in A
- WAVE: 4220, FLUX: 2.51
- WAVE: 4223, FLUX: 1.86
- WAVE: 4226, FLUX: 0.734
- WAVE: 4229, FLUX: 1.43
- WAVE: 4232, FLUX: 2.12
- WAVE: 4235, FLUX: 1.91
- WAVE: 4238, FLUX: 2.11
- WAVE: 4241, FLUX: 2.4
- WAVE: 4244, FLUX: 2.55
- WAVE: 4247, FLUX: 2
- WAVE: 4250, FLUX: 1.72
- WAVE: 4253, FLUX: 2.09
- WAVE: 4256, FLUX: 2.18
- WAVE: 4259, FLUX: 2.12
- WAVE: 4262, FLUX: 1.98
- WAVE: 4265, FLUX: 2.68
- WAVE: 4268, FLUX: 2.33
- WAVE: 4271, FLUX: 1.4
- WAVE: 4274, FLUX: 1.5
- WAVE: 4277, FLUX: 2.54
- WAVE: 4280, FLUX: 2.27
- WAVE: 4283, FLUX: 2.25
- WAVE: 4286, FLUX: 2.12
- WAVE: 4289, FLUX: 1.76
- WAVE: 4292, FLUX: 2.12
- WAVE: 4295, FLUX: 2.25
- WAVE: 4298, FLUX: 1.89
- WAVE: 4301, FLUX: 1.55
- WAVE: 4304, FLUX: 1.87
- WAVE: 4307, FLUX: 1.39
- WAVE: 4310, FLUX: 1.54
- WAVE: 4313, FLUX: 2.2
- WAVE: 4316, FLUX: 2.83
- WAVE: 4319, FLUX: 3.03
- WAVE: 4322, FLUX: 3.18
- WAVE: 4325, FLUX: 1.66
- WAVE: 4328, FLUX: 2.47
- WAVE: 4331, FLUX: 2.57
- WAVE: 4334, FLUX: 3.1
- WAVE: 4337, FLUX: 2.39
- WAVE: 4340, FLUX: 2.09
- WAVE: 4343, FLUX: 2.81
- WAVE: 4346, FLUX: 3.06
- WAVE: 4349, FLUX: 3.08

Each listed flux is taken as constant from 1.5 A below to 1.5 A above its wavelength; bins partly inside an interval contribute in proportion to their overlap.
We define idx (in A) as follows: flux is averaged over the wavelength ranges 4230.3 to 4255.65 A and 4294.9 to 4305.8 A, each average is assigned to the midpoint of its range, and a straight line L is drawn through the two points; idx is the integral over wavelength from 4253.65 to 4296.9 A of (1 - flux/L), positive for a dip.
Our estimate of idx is -3.4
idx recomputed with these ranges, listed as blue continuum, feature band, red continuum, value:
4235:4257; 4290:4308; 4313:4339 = 4.37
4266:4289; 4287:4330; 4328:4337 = 5.24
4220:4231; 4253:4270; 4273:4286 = -2.30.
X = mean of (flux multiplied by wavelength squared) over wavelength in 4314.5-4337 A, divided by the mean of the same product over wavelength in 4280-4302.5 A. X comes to 1.35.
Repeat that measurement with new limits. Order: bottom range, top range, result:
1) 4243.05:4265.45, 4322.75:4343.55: 1.19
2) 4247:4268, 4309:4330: 1.18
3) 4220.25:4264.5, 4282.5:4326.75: 1.10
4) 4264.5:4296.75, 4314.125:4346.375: 1.29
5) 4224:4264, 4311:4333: 1.35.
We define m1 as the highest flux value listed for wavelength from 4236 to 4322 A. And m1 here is 3.18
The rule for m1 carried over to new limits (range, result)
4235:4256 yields 2.55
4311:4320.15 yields 3.03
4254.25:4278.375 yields 2.68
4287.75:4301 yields 2.25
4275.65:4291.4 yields 2.54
